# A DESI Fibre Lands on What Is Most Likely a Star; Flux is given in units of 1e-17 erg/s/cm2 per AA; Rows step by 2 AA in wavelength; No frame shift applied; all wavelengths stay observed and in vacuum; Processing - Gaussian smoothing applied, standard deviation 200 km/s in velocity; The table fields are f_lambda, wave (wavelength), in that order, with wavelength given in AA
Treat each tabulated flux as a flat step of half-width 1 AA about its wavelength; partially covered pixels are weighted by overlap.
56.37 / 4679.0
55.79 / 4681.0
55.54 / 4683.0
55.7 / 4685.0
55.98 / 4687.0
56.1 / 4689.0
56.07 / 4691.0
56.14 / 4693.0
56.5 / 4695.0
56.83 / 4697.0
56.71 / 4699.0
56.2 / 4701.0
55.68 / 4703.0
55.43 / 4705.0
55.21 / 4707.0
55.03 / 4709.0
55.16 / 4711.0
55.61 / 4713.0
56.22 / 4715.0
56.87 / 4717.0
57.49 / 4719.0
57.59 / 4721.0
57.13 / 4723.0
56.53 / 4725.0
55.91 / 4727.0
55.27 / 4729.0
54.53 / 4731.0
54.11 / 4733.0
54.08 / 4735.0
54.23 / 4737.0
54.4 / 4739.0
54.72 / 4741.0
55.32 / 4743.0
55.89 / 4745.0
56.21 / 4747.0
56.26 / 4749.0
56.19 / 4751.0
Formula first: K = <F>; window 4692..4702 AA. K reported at 56.5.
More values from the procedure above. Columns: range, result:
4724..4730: 55.9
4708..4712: 55.1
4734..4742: 54.4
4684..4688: 55.8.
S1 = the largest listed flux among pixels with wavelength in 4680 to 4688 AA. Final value 55.98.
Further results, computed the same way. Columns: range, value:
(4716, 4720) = 57.49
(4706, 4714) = 55.61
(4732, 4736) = 54.11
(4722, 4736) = 57.13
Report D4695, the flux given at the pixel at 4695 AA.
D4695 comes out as 56.5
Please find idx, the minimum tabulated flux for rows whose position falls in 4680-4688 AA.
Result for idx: 55.54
